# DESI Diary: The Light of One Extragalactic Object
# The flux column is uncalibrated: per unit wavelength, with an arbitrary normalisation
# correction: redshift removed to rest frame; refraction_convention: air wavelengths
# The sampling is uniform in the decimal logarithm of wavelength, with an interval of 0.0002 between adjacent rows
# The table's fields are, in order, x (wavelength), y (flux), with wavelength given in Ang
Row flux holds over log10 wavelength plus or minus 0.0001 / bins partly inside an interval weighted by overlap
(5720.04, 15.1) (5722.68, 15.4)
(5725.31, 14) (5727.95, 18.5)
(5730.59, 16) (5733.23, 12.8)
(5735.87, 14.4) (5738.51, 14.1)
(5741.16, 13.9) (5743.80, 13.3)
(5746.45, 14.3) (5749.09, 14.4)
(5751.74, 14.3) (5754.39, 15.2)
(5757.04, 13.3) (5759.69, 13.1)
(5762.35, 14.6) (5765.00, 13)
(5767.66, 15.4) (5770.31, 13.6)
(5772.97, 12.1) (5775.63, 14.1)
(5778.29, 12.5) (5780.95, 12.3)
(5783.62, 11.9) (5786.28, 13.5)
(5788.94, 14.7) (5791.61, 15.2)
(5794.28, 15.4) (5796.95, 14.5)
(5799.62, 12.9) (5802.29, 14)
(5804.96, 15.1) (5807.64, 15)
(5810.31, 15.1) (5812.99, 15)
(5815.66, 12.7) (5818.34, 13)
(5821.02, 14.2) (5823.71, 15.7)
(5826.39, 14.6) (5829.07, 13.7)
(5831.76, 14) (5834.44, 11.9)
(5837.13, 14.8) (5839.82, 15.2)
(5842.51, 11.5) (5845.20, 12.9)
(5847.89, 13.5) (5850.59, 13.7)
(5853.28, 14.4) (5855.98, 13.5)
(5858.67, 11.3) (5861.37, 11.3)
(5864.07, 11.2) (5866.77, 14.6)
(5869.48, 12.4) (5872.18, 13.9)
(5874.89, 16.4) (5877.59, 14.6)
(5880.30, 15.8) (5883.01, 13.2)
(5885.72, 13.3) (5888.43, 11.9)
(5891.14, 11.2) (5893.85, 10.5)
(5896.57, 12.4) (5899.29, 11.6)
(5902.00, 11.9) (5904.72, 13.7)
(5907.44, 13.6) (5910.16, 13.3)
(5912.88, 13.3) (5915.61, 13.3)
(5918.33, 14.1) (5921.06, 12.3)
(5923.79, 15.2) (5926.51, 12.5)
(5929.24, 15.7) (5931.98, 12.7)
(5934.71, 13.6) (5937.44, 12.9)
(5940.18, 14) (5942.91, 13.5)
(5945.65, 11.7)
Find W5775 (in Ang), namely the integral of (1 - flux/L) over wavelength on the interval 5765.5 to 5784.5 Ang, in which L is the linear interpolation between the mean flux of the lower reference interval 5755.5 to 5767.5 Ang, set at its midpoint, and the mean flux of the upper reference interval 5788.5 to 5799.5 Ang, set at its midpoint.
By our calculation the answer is 1.31 Ang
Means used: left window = 13.7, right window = 14.7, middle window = 13.1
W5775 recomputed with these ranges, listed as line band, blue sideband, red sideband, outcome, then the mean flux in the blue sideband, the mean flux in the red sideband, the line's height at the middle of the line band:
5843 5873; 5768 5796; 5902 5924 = 1.29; 13.6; 13.4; 13.5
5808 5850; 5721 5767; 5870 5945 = -0.10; 14.4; 13.3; 13.8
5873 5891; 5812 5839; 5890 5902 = -2.99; 14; 11.5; 12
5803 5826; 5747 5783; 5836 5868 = -1.89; 13.7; 13.1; 13.4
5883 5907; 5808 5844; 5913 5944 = 2.70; 14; 13.6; 13.7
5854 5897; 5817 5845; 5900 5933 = 1.96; 13.8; 13.4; 13.6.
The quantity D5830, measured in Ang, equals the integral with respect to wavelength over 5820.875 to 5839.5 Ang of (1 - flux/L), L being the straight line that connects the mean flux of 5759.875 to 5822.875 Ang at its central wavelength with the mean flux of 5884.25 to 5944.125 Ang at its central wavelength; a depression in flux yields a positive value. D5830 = -0.8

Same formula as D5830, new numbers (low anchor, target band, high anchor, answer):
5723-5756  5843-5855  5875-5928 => 0.12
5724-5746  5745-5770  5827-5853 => 0.39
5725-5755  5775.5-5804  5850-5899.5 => 0.59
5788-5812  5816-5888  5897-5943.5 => 2.47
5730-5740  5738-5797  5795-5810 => 1.87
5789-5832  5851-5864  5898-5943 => 1.30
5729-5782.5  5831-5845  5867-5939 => 0.14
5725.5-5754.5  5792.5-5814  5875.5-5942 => -0.83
